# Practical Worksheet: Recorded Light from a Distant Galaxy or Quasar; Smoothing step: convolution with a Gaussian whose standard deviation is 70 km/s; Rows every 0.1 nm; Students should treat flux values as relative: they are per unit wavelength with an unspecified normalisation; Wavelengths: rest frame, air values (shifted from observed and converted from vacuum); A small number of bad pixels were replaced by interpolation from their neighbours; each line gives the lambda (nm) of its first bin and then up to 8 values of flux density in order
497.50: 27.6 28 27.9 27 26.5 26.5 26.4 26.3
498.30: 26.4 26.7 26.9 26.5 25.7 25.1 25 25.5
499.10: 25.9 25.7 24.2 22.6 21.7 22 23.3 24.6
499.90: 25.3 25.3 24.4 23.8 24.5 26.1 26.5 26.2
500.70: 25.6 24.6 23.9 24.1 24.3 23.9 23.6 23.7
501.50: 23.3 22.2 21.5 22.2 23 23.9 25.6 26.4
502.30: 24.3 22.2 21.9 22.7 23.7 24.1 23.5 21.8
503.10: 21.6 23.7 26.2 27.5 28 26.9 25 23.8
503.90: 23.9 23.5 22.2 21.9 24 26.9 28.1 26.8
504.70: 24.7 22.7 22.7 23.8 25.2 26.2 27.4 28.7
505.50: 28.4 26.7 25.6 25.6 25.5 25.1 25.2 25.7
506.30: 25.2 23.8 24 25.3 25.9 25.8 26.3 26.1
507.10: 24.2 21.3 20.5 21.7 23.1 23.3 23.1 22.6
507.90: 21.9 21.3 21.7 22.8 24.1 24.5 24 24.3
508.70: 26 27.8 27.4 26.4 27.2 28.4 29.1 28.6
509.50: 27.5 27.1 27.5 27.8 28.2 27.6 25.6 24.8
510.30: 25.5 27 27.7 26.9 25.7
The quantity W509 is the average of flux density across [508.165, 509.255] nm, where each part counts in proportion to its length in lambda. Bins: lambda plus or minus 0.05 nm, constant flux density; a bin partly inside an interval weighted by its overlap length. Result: 25.8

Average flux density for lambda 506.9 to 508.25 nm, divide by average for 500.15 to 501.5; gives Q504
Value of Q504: 0.92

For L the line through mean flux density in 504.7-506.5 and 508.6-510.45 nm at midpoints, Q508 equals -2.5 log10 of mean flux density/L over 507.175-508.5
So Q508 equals 0.17 mag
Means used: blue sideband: 25.4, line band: 22.5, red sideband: 27.1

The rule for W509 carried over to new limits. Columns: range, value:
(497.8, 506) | 24.8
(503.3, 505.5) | 25.3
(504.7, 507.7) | 24.8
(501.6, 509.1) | 24.5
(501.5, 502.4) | 23.5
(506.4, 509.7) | 24.8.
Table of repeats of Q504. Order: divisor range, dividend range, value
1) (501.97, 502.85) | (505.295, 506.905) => 1.08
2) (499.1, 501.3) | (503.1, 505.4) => 1.03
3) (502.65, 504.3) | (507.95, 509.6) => 1.06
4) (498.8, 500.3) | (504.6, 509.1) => 1.02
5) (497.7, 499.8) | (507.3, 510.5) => 1.00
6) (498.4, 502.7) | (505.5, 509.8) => 1.03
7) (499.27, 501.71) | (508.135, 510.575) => 1.10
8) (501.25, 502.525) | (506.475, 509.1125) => 1.03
